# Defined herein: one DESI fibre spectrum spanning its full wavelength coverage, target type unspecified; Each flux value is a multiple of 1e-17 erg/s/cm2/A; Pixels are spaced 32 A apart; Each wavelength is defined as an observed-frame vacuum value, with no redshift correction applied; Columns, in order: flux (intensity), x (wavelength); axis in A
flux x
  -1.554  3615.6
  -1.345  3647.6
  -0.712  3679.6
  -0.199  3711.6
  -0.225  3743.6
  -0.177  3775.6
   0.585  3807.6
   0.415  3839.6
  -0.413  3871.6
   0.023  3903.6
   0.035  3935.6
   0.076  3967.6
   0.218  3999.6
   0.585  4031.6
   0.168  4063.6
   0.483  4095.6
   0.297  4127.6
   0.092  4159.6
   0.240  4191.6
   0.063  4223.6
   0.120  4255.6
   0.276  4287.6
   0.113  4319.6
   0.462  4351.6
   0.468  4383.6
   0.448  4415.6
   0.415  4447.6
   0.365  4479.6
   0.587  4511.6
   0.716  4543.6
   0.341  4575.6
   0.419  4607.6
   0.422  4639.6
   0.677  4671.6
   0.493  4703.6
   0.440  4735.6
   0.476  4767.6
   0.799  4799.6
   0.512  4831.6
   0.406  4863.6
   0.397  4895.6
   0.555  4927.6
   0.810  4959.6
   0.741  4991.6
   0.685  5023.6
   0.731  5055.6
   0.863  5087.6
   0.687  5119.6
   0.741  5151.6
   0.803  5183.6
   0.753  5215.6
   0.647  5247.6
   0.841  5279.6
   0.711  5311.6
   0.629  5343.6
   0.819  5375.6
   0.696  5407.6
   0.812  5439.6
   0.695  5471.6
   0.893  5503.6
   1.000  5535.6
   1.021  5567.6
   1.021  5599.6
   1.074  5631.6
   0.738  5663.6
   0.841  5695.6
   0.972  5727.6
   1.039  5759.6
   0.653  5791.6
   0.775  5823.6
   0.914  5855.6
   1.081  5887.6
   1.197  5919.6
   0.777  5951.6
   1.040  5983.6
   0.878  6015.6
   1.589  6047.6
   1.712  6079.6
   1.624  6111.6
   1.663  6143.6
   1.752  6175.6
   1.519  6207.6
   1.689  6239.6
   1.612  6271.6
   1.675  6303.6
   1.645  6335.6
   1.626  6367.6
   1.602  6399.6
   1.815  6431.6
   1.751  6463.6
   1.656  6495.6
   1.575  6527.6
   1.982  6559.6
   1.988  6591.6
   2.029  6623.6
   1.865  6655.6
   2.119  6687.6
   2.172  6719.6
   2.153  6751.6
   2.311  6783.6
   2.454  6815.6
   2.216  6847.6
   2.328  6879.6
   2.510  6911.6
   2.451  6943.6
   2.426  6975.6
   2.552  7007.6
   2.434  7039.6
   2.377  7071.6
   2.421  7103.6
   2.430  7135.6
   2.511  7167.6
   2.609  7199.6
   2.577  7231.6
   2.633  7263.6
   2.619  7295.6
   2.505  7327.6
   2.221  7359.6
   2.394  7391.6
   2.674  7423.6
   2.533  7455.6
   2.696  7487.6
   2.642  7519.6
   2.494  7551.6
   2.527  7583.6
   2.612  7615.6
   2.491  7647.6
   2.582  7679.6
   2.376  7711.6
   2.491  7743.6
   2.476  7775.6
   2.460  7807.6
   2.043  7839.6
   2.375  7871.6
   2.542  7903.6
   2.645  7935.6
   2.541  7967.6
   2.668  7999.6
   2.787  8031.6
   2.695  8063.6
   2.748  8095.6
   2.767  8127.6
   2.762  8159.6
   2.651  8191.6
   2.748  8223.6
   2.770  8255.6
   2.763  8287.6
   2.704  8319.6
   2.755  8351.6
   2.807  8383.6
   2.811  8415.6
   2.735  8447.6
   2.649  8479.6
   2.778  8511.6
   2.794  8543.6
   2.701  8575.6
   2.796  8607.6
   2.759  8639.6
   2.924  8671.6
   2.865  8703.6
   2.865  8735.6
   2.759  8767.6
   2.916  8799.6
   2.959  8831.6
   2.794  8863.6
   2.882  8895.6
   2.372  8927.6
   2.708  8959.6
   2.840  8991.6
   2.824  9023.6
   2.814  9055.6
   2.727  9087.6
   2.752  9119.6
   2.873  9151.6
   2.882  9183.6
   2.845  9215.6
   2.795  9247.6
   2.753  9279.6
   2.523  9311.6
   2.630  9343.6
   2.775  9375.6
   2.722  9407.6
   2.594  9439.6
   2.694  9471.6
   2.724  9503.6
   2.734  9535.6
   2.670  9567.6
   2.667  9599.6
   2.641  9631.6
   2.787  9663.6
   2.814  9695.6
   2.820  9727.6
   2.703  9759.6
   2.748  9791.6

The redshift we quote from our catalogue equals 0.51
